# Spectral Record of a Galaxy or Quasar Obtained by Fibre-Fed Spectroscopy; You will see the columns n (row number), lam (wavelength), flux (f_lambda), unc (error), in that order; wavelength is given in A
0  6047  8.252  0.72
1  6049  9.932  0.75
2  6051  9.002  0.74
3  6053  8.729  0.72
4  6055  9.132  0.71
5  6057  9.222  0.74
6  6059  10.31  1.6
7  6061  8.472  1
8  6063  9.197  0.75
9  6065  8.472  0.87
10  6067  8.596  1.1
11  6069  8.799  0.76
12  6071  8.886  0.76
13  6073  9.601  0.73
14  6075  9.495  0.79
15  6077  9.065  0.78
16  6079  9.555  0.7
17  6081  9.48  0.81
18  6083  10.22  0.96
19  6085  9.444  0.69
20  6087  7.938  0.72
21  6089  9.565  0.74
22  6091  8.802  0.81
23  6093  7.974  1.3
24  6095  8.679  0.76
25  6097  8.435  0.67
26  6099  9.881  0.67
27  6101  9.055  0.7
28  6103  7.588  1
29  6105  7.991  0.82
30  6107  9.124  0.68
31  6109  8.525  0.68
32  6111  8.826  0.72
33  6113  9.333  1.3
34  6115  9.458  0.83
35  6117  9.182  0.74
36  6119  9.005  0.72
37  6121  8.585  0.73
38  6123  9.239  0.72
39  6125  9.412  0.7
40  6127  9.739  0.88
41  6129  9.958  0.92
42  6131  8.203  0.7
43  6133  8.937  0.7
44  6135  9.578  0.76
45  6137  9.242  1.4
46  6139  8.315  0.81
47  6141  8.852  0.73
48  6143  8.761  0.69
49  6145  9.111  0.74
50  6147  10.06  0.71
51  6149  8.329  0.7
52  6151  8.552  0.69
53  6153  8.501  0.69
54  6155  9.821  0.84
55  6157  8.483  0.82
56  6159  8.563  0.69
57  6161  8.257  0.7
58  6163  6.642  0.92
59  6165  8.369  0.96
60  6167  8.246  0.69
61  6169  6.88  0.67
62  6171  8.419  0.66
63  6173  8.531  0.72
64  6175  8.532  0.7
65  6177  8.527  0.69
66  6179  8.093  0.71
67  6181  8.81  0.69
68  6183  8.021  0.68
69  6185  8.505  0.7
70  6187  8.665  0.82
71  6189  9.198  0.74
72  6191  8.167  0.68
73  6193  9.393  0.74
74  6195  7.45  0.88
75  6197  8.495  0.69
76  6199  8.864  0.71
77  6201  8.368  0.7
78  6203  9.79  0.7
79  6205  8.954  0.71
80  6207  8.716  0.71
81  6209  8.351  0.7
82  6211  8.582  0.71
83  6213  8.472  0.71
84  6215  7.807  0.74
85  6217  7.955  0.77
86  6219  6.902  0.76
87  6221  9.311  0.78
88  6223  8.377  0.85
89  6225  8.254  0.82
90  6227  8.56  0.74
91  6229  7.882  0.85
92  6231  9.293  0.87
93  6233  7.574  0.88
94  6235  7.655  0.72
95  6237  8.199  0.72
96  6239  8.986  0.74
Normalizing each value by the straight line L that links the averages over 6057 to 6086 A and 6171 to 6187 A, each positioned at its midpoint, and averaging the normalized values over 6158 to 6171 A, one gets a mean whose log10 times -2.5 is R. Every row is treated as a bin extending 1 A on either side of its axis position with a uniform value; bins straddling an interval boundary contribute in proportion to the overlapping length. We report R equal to 0.090 mag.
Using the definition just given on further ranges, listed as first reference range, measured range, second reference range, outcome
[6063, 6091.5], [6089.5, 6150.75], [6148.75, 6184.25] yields -0.025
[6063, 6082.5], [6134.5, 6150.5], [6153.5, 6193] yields -0.047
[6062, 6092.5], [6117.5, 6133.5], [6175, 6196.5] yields -0.037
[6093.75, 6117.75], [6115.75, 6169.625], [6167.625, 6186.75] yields -0.030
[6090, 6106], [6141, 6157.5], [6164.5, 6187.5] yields -0.073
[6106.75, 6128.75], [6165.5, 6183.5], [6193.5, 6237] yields 0.059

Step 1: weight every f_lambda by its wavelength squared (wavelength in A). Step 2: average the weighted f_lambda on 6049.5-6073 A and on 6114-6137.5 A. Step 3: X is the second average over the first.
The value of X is 1.0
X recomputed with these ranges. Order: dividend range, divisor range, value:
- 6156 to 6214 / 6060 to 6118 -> 0.97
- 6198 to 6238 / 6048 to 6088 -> 0.96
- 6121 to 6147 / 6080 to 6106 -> 1.05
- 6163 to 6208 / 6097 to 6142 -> 0.96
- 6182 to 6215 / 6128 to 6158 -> 0.98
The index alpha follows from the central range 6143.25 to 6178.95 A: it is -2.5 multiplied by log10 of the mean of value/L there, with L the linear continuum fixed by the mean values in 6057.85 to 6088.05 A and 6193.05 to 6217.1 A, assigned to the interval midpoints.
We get 0.04 mag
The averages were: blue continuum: 9.17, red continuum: 8.54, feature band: 8.46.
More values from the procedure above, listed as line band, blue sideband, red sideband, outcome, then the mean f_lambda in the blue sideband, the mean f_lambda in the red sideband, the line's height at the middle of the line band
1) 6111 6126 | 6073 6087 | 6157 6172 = -0.05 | 9.43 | 7.95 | 8.76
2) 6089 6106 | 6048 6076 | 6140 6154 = 0.05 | 9.13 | 8.88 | 9.03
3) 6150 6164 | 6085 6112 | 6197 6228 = 0.02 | 8.67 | 8.48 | 8.58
